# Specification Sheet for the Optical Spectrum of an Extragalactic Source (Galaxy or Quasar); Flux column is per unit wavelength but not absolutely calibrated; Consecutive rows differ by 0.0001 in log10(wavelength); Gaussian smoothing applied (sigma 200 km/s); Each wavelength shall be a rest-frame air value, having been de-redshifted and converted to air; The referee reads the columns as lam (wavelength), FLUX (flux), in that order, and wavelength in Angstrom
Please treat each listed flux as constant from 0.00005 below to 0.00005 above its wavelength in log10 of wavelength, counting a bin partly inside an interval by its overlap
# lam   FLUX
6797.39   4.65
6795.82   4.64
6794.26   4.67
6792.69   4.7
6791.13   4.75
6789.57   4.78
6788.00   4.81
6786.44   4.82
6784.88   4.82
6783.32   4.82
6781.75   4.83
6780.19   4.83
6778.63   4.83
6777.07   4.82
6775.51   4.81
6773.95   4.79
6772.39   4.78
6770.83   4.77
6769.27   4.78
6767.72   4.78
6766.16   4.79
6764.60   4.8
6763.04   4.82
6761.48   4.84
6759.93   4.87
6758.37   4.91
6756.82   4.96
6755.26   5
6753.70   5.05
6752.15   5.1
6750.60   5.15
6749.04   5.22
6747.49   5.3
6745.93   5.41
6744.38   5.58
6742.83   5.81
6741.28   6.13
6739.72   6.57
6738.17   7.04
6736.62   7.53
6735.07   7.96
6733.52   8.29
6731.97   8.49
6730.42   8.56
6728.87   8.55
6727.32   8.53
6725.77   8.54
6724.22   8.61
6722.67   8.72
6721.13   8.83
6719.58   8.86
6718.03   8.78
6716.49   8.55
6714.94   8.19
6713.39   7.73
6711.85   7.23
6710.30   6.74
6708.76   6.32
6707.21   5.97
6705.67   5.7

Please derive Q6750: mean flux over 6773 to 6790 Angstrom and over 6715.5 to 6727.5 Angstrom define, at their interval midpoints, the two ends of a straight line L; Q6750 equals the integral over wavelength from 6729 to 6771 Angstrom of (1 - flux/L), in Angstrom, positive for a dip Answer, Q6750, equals 6.4 Angstrom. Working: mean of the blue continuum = 8.68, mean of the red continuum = 4.81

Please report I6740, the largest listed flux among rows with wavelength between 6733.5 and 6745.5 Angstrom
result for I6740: 8.29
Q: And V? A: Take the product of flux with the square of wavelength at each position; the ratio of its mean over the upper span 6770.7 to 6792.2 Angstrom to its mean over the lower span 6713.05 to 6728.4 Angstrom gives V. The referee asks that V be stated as 0.57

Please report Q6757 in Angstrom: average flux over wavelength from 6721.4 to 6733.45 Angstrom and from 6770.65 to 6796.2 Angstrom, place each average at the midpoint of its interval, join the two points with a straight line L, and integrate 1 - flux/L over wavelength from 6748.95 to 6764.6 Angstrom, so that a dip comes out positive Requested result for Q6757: 3.8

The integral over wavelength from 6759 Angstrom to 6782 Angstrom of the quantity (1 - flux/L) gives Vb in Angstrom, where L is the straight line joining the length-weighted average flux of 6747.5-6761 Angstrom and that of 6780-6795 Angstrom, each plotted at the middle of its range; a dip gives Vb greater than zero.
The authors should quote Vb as 0.50 Angstrom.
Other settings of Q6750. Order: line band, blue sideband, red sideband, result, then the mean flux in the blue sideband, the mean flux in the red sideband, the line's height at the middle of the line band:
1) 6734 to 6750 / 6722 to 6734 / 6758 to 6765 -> 1.71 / 8.54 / 4.85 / 6.99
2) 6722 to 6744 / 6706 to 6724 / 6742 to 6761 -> -4.15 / 7.79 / 5.2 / 6.51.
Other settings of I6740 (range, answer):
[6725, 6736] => 8.56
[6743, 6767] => 5.58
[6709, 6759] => 8.86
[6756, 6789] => 4.96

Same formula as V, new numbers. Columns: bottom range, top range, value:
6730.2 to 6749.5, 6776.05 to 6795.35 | 0.72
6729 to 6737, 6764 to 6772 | 0.59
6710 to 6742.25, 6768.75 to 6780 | 0.61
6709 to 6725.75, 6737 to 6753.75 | 0.71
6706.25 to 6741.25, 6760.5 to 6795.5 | 0.62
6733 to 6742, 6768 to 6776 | 0.67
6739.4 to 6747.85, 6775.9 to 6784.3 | 0.84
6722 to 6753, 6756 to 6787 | 0.69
